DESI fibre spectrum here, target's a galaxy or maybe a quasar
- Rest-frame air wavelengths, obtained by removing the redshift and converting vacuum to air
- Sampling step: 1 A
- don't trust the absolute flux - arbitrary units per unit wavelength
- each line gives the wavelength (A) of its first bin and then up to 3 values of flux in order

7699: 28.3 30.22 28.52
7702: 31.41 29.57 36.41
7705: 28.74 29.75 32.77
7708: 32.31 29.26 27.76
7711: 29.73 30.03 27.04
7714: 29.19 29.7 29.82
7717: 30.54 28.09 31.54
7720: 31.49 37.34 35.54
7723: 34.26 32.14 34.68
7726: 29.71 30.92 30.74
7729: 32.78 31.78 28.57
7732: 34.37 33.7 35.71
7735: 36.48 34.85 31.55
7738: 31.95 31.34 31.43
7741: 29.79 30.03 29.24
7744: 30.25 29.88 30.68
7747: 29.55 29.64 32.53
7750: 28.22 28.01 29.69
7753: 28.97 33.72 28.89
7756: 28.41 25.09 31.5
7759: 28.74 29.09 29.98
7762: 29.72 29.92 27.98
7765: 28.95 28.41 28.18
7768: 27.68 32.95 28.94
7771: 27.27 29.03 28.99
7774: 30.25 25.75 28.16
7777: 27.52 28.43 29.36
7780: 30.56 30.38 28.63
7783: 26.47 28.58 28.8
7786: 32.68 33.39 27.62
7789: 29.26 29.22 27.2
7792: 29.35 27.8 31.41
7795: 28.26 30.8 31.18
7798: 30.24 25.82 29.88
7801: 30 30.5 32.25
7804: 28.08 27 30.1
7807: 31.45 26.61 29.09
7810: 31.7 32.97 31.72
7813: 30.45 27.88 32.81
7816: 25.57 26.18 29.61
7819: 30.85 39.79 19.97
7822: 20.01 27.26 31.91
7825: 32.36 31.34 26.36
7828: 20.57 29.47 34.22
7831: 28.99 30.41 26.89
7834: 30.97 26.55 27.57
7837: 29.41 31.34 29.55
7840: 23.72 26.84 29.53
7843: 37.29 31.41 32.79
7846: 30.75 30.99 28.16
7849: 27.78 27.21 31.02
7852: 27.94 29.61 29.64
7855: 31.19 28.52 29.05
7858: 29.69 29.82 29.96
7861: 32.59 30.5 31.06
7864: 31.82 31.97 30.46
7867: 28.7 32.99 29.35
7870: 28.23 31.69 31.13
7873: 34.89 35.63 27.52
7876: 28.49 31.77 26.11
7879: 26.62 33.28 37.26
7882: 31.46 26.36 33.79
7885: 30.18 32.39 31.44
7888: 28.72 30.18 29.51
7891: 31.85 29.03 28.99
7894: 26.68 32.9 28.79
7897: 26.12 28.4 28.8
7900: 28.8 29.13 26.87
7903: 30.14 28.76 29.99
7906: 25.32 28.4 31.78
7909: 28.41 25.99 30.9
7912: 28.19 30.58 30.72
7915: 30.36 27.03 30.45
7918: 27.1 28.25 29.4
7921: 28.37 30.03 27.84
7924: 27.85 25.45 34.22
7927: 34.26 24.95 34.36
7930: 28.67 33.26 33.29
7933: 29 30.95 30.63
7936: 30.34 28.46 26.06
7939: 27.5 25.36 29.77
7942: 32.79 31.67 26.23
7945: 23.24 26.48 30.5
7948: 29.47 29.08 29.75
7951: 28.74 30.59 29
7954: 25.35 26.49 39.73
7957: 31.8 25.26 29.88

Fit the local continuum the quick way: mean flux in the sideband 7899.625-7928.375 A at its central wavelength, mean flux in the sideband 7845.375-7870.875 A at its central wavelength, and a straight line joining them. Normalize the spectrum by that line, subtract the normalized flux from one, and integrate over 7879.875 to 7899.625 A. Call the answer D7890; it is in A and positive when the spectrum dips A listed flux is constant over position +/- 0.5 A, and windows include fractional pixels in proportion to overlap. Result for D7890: -0.6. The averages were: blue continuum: 30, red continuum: 29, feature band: 30.2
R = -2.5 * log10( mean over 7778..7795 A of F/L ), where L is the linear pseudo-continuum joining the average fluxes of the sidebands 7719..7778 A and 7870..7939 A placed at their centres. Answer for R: 0.037 mag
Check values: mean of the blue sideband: 30.6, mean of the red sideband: 29.7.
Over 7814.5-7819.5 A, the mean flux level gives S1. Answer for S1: 29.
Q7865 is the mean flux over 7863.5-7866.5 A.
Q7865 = 31.4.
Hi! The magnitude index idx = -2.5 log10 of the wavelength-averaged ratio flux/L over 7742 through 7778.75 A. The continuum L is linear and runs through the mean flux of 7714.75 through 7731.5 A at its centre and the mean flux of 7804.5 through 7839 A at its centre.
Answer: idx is 0.06 mag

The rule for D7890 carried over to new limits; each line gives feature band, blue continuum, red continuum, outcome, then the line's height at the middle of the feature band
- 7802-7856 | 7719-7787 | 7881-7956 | 1.1 A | 29.9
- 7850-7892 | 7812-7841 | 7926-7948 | -2.2 A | 29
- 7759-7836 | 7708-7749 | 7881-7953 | 3.7 A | 30.6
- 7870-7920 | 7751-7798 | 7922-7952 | -0.7 A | 29.3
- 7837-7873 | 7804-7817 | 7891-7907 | -1.3 A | 29.1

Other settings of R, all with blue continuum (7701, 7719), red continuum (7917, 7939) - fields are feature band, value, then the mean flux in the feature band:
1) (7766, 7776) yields 0.05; 28.7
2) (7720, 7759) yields -0.05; 31.4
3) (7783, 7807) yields 0.01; 29.5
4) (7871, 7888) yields -0.05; 31.1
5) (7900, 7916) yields 0.03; 29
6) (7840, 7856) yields 0.00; 29.9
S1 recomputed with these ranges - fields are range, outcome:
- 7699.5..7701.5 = 29.4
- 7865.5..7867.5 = 29.6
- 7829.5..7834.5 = 30.3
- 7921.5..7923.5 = 28.9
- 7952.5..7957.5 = 30.5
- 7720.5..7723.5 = 35.7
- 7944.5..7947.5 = 26.7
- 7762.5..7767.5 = 28.7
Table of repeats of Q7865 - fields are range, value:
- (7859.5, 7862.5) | 31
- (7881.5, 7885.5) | 30.4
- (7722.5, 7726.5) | 32.7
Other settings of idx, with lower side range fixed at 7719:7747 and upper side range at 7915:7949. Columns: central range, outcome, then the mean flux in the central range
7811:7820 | 0.03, 30.2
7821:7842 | 0.10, 28.1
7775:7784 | 0.11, 28.5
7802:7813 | 0.03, 30.1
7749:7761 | 0.09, 29.3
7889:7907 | 0.03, 28.9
